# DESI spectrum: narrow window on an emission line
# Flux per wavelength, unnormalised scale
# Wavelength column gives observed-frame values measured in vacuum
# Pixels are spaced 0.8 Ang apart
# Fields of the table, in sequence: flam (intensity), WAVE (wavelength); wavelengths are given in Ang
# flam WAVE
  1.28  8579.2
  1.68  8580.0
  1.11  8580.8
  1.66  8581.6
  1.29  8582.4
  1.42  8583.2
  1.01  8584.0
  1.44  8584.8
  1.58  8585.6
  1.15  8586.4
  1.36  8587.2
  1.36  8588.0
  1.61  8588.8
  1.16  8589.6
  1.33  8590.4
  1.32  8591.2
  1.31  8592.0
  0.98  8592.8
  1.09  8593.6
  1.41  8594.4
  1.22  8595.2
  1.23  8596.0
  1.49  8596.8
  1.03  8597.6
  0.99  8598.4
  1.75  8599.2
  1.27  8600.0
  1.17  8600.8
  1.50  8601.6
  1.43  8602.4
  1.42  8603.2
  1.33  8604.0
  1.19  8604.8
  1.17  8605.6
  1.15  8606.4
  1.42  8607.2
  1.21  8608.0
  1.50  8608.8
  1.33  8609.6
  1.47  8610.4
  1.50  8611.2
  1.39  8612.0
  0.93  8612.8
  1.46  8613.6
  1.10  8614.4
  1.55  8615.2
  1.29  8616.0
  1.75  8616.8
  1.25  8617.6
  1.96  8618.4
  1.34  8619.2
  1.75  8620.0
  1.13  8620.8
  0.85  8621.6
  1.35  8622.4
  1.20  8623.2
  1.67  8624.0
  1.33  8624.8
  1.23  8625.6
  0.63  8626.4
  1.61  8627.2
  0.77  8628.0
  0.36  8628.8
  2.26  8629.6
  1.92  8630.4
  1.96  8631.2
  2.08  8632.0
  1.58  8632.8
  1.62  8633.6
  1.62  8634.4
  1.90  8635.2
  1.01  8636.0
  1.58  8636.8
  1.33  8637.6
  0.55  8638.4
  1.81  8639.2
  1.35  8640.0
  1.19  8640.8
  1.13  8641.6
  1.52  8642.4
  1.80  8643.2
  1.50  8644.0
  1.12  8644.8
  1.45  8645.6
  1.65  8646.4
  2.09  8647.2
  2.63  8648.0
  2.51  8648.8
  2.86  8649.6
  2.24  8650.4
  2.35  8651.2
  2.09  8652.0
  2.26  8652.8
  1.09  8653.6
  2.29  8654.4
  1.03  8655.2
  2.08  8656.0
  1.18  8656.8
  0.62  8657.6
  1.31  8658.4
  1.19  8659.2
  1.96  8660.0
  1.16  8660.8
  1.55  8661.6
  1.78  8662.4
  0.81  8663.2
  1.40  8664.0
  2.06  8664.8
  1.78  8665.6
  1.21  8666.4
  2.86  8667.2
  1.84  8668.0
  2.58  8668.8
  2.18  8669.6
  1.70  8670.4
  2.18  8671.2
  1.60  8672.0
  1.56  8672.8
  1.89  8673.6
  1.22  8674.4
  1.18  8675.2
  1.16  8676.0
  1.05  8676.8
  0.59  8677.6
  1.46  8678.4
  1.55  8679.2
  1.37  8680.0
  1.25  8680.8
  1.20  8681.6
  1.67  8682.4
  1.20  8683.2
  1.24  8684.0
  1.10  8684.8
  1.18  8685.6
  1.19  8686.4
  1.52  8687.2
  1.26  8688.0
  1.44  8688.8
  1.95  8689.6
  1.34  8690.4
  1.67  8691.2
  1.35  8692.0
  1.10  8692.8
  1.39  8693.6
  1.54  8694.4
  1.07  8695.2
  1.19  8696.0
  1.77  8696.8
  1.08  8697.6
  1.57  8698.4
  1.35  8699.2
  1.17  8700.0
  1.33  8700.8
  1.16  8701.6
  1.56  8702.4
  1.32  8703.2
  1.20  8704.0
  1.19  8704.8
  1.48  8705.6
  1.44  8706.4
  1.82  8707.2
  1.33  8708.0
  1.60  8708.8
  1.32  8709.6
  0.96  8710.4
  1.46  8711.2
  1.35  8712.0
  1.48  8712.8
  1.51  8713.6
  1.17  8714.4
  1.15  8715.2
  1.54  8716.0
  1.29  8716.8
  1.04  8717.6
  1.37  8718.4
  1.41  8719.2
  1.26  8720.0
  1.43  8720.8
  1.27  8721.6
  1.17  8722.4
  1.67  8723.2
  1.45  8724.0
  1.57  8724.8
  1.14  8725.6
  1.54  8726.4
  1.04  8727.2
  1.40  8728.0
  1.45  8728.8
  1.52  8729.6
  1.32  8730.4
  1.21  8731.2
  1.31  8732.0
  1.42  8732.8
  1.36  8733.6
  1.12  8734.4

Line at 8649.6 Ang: [S II] 6716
